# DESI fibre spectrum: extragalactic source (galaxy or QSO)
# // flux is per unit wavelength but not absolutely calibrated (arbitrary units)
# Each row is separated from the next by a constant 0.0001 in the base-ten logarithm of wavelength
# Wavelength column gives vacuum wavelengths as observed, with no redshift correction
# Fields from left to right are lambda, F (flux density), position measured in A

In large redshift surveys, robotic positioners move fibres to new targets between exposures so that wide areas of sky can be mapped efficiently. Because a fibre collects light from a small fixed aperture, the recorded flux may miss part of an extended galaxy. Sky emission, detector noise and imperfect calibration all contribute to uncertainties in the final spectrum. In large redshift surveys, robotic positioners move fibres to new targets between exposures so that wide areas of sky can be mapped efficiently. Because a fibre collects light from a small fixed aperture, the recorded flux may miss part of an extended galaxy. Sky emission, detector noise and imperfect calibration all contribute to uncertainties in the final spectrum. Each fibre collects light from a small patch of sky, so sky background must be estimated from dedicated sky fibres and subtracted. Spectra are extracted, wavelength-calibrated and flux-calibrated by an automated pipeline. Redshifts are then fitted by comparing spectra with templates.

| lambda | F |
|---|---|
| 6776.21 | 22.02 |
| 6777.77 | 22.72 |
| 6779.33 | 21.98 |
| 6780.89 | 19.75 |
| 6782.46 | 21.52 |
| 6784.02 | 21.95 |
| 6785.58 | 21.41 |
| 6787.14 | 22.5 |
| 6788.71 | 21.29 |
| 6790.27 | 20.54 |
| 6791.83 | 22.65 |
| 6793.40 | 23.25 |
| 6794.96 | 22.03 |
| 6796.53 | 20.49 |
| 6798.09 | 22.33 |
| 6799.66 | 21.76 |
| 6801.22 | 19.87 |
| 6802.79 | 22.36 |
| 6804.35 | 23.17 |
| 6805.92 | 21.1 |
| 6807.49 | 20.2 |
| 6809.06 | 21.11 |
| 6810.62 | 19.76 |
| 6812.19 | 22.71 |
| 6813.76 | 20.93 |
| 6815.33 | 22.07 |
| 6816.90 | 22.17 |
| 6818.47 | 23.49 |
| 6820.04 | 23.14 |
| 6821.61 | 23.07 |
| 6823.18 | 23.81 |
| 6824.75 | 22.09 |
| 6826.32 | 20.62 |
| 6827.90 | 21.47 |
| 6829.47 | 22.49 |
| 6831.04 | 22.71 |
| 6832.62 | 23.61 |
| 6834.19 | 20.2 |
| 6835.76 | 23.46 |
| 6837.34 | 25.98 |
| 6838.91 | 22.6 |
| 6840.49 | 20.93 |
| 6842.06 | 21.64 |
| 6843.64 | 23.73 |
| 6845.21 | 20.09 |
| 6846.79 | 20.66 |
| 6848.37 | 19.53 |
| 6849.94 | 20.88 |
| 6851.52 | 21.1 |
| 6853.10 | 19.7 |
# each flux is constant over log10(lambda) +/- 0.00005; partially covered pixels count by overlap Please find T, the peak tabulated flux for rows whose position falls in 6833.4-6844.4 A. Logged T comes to 25.98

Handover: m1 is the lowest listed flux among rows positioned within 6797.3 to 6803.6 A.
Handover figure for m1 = 19.87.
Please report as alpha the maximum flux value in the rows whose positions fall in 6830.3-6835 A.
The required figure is 23.61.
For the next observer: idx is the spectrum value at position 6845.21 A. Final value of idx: 20.09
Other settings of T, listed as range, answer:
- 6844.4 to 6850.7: 20.88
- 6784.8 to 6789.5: 22.5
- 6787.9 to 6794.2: 23.25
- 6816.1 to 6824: 23.81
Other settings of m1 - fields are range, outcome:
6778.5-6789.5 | 19.75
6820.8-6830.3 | 20.62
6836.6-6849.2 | 19.53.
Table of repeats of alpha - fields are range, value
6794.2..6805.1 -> 23.17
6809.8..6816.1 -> 22.71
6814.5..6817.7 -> 22.17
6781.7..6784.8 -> 21.95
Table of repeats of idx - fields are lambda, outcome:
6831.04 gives 22.71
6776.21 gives 22.02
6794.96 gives 22.03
